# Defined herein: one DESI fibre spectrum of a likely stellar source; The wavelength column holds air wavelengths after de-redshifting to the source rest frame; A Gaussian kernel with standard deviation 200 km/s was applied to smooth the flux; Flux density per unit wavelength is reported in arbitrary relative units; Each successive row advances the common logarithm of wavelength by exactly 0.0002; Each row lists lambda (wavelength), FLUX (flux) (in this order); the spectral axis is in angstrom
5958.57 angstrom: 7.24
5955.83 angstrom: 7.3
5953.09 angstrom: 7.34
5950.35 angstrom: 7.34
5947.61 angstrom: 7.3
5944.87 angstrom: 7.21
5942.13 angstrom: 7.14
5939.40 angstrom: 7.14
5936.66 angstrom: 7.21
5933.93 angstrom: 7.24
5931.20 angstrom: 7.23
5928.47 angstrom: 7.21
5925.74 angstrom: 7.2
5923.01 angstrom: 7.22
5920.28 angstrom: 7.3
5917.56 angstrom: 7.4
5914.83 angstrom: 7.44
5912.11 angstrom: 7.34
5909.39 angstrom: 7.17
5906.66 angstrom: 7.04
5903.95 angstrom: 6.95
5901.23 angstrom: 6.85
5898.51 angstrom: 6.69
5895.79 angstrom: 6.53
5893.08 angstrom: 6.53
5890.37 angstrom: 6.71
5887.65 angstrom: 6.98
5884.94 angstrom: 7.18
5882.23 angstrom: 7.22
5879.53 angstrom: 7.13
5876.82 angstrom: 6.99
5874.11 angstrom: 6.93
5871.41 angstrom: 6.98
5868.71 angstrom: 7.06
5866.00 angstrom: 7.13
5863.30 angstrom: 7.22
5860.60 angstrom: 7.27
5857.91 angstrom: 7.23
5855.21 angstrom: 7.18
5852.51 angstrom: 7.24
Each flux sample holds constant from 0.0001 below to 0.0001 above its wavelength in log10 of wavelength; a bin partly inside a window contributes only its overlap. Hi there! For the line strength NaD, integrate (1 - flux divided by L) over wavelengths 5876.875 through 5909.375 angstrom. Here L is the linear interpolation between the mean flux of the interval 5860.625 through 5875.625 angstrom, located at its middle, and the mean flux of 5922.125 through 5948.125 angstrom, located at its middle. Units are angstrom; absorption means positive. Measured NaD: 1.00 angstrom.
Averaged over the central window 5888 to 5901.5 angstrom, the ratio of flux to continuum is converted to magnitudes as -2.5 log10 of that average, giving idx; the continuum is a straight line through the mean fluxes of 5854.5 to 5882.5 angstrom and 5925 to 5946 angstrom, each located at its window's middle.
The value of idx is 0.08 mag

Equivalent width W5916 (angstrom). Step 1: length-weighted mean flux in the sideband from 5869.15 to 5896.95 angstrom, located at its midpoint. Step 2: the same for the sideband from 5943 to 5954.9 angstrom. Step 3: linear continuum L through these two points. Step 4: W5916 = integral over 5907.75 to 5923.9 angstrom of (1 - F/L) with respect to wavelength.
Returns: -0.46 angstrom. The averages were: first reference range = 6.93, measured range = 7.31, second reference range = 7.29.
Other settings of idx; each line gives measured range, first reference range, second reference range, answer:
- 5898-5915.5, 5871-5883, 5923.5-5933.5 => 0.01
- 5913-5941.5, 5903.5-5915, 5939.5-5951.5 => -0.01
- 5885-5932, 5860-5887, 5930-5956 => 0.02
